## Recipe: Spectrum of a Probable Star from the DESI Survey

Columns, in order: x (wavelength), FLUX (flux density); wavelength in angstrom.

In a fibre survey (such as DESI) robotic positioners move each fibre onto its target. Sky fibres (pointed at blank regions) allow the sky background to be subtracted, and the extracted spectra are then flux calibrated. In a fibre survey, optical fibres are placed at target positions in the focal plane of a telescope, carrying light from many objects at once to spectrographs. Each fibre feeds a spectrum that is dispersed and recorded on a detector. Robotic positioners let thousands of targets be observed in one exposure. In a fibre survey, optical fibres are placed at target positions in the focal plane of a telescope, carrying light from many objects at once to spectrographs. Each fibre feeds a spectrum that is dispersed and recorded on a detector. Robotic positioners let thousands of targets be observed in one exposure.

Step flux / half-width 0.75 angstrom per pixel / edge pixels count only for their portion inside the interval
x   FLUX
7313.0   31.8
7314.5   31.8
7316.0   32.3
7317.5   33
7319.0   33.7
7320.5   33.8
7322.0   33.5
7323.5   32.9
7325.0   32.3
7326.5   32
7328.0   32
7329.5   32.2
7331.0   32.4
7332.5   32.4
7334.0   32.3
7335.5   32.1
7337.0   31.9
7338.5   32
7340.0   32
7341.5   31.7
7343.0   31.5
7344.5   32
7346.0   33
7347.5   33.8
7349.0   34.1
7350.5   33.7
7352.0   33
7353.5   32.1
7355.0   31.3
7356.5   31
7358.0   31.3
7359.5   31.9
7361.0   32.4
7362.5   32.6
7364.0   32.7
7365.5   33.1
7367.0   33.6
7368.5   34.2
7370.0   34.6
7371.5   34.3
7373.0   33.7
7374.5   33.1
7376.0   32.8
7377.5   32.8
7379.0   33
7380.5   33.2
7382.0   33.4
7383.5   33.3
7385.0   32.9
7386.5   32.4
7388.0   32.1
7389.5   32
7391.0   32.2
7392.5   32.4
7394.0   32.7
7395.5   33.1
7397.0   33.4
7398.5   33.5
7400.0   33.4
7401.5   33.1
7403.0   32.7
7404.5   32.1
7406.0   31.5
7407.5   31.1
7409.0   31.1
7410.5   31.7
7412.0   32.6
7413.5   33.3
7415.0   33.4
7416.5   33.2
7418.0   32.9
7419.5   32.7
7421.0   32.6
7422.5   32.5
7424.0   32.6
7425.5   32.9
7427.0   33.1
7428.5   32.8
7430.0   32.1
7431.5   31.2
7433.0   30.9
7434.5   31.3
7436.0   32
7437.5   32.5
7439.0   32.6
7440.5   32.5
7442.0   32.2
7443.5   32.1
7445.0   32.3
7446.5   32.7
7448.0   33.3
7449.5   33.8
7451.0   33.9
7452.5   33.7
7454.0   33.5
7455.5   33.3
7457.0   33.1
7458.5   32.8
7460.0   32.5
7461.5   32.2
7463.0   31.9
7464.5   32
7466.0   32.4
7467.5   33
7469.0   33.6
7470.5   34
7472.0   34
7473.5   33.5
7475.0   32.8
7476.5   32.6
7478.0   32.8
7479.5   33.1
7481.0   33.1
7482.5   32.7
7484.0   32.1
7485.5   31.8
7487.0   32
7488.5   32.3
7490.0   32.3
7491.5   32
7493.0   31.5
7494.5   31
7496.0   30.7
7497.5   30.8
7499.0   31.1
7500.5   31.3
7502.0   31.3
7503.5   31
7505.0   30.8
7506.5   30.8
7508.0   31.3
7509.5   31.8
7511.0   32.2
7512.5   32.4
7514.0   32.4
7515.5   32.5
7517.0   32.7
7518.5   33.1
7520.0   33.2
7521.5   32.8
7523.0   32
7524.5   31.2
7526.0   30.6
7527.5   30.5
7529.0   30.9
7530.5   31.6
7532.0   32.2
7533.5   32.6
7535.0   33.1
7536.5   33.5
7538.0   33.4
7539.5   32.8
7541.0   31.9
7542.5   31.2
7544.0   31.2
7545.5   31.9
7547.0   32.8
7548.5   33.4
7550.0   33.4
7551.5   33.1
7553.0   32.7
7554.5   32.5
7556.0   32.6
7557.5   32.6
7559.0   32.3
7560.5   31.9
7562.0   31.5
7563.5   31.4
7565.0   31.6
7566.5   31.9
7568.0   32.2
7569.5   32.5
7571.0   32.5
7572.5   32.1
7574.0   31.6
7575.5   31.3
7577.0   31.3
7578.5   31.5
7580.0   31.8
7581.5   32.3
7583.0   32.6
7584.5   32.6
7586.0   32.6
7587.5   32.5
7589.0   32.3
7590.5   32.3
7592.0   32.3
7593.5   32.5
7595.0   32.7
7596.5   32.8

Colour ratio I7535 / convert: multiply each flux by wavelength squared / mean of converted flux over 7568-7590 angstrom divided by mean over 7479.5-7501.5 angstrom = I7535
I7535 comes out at 1.03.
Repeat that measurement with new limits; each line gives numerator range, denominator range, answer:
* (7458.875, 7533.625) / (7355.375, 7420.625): 1.01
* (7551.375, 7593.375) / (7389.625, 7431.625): 1.03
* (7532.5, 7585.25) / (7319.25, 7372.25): 1.05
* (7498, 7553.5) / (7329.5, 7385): 1.03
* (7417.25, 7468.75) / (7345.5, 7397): 1.01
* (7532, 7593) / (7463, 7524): 1.02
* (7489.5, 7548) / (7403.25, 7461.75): 1.00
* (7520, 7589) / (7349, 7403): 1.03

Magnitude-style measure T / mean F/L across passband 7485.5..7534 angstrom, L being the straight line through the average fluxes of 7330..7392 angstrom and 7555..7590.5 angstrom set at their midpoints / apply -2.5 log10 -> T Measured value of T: 0.02 mag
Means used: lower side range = 32.7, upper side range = 32.1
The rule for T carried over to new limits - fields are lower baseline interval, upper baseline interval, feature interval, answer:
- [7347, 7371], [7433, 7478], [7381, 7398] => 0.00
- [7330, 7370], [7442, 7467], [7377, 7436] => 0.00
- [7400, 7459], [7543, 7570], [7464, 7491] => -0.01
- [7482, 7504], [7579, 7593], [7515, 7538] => -0.01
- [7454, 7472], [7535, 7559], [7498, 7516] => 0.04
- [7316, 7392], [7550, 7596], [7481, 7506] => 0.03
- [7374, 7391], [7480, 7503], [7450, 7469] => -0.03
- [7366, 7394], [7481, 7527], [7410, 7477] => -0.01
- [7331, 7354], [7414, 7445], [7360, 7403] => -0.02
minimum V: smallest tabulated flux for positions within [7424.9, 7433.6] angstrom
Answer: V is 30.9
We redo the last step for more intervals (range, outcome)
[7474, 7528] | 30.5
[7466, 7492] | 31.8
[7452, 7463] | 31.9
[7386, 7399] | 32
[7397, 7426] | 31.1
